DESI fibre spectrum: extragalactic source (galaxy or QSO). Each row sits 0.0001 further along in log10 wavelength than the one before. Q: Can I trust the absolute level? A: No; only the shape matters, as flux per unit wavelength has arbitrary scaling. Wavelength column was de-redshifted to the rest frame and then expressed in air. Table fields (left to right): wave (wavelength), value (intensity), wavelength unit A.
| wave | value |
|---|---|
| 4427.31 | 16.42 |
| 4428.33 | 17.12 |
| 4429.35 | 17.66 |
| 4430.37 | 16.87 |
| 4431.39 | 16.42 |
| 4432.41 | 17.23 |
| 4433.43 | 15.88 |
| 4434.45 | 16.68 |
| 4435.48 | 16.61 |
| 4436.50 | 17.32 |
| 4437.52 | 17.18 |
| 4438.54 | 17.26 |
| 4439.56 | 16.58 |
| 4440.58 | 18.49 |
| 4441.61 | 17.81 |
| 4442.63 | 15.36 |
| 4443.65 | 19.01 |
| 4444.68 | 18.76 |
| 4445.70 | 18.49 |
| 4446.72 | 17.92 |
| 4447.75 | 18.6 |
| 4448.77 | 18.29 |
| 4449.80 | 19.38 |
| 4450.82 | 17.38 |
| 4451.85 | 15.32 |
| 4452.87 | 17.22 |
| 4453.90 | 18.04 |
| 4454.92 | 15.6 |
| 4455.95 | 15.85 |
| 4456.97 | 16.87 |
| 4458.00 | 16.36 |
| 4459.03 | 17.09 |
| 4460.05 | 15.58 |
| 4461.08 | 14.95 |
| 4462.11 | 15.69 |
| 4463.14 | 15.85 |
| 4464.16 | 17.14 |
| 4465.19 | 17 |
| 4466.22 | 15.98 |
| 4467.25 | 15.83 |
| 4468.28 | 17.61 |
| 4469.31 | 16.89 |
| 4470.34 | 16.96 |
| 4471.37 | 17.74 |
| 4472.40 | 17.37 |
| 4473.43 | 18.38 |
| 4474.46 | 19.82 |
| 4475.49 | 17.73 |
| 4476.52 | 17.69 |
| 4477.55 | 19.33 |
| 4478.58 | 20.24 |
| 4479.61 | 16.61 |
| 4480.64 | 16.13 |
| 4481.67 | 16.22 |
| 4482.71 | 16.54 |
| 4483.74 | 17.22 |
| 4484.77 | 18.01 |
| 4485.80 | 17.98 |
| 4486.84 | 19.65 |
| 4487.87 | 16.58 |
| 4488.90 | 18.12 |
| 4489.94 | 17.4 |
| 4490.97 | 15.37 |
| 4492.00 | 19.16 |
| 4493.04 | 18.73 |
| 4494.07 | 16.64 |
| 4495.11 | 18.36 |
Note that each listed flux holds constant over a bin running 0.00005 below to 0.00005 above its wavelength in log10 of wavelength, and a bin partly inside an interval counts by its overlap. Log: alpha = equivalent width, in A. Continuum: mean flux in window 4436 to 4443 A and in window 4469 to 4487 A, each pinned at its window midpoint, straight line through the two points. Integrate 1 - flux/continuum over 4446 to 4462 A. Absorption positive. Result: 0.4 A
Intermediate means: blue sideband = 17.2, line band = 16.9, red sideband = 17.8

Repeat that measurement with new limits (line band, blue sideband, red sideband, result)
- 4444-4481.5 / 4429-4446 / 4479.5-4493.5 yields 0.2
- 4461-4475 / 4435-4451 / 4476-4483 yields 0.5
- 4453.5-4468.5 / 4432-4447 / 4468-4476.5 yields 1.1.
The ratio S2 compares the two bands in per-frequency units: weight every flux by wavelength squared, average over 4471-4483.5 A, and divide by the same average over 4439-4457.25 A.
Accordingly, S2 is 1.03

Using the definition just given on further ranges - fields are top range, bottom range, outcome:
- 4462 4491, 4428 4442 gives 1.04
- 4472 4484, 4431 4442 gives 1.06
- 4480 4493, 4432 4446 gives 1.03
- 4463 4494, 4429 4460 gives 1.03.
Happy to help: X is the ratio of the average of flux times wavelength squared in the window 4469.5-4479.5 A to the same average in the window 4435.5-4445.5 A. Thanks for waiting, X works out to 1.06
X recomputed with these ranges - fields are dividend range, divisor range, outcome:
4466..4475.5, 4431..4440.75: 1.05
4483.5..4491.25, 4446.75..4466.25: 1.06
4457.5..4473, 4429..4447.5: 0.97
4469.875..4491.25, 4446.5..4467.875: 1.07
